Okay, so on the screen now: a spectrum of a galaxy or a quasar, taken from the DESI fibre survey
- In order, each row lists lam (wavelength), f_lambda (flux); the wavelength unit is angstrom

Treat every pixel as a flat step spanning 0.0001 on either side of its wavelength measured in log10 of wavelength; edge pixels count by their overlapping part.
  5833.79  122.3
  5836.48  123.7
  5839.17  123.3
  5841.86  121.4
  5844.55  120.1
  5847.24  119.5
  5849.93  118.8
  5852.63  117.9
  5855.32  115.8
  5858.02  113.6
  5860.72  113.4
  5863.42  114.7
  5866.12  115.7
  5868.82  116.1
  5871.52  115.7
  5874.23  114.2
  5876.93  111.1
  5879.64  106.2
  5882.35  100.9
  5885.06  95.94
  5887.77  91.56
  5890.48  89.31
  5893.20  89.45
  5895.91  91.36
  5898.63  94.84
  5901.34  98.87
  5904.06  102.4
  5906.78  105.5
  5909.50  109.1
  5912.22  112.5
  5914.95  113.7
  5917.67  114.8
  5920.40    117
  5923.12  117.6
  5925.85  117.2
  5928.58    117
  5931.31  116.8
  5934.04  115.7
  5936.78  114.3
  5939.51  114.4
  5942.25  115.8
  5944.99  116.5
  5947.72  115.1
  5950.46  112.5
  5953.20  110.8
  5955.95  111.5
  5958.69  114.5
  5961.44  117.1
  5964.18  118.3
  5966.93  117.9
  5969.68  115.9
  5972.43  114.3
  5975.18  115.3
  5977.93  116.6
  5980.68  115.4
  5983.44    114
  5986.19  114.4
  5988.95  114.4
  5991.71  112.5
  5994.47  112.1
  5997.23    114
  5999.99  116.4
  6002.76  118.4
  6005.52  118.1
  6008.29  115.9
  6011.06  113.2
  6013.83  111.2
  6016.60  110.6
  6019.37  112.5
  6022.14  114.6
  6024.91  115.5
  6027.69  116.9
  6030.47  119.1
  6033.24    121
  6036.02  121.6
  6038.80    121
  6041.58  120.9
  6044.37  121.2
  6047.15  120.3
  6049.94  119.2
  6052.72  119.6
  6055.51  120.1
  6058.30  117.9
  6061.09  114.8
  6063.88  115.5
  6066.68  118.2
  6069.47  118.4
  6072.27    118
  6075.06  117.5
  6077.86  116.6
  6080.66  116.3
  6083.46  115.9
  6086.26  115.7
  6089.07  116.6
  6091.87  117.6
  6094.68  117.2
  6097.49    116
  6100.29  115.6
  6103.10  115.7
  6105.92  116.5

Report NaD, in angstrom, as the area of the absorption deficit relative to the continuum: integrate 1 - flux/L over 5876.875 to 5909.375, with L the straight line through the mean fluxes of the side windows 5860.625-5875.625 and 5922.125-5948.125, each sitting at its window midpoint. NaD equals 4.9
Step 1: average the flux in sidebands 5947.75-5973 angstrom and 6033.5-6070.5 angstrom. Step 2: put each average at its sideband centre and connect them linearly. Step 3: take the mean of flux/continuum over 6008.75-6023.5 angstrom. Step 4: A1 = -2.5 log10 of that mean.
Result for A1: 0.045 mag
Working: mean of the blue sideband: 115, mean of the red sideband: 119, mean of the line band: 113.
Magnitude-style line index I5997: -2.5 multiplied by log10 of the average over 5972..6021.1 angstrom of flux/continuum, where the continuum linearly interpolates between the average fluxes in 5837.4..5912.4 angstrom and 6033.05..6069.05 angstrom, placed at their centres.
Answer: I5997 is 0.01 mag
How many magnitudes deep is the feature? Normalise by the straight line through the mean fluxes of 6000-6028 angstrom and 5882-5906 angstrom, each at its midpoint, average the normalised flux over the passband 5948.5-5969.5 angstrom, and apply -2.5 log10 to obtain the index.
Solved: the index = -0.089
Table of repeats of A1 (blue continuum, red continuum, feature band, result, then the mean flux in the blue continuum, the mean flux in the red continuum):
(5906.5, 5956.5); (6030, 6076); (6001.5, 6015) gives 0.02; 114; 119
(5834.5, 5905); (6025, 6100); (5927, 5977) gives -0.02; 109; 118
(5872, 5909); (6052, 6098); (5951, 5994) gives -0.07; 100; 117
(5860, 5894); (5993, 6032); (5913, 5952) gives -0.06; 106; 115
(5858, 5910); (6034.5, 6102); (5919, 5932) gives -0.10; 104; 118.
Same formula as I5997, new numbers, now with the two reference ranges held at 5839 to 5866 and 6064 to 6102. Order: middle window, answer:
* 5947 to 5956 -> 0.05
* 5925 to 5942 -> 0.01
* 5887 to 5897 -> 0.28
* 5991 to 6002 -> 0.03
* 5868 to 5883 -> 0.06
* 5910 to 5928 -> 0.02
